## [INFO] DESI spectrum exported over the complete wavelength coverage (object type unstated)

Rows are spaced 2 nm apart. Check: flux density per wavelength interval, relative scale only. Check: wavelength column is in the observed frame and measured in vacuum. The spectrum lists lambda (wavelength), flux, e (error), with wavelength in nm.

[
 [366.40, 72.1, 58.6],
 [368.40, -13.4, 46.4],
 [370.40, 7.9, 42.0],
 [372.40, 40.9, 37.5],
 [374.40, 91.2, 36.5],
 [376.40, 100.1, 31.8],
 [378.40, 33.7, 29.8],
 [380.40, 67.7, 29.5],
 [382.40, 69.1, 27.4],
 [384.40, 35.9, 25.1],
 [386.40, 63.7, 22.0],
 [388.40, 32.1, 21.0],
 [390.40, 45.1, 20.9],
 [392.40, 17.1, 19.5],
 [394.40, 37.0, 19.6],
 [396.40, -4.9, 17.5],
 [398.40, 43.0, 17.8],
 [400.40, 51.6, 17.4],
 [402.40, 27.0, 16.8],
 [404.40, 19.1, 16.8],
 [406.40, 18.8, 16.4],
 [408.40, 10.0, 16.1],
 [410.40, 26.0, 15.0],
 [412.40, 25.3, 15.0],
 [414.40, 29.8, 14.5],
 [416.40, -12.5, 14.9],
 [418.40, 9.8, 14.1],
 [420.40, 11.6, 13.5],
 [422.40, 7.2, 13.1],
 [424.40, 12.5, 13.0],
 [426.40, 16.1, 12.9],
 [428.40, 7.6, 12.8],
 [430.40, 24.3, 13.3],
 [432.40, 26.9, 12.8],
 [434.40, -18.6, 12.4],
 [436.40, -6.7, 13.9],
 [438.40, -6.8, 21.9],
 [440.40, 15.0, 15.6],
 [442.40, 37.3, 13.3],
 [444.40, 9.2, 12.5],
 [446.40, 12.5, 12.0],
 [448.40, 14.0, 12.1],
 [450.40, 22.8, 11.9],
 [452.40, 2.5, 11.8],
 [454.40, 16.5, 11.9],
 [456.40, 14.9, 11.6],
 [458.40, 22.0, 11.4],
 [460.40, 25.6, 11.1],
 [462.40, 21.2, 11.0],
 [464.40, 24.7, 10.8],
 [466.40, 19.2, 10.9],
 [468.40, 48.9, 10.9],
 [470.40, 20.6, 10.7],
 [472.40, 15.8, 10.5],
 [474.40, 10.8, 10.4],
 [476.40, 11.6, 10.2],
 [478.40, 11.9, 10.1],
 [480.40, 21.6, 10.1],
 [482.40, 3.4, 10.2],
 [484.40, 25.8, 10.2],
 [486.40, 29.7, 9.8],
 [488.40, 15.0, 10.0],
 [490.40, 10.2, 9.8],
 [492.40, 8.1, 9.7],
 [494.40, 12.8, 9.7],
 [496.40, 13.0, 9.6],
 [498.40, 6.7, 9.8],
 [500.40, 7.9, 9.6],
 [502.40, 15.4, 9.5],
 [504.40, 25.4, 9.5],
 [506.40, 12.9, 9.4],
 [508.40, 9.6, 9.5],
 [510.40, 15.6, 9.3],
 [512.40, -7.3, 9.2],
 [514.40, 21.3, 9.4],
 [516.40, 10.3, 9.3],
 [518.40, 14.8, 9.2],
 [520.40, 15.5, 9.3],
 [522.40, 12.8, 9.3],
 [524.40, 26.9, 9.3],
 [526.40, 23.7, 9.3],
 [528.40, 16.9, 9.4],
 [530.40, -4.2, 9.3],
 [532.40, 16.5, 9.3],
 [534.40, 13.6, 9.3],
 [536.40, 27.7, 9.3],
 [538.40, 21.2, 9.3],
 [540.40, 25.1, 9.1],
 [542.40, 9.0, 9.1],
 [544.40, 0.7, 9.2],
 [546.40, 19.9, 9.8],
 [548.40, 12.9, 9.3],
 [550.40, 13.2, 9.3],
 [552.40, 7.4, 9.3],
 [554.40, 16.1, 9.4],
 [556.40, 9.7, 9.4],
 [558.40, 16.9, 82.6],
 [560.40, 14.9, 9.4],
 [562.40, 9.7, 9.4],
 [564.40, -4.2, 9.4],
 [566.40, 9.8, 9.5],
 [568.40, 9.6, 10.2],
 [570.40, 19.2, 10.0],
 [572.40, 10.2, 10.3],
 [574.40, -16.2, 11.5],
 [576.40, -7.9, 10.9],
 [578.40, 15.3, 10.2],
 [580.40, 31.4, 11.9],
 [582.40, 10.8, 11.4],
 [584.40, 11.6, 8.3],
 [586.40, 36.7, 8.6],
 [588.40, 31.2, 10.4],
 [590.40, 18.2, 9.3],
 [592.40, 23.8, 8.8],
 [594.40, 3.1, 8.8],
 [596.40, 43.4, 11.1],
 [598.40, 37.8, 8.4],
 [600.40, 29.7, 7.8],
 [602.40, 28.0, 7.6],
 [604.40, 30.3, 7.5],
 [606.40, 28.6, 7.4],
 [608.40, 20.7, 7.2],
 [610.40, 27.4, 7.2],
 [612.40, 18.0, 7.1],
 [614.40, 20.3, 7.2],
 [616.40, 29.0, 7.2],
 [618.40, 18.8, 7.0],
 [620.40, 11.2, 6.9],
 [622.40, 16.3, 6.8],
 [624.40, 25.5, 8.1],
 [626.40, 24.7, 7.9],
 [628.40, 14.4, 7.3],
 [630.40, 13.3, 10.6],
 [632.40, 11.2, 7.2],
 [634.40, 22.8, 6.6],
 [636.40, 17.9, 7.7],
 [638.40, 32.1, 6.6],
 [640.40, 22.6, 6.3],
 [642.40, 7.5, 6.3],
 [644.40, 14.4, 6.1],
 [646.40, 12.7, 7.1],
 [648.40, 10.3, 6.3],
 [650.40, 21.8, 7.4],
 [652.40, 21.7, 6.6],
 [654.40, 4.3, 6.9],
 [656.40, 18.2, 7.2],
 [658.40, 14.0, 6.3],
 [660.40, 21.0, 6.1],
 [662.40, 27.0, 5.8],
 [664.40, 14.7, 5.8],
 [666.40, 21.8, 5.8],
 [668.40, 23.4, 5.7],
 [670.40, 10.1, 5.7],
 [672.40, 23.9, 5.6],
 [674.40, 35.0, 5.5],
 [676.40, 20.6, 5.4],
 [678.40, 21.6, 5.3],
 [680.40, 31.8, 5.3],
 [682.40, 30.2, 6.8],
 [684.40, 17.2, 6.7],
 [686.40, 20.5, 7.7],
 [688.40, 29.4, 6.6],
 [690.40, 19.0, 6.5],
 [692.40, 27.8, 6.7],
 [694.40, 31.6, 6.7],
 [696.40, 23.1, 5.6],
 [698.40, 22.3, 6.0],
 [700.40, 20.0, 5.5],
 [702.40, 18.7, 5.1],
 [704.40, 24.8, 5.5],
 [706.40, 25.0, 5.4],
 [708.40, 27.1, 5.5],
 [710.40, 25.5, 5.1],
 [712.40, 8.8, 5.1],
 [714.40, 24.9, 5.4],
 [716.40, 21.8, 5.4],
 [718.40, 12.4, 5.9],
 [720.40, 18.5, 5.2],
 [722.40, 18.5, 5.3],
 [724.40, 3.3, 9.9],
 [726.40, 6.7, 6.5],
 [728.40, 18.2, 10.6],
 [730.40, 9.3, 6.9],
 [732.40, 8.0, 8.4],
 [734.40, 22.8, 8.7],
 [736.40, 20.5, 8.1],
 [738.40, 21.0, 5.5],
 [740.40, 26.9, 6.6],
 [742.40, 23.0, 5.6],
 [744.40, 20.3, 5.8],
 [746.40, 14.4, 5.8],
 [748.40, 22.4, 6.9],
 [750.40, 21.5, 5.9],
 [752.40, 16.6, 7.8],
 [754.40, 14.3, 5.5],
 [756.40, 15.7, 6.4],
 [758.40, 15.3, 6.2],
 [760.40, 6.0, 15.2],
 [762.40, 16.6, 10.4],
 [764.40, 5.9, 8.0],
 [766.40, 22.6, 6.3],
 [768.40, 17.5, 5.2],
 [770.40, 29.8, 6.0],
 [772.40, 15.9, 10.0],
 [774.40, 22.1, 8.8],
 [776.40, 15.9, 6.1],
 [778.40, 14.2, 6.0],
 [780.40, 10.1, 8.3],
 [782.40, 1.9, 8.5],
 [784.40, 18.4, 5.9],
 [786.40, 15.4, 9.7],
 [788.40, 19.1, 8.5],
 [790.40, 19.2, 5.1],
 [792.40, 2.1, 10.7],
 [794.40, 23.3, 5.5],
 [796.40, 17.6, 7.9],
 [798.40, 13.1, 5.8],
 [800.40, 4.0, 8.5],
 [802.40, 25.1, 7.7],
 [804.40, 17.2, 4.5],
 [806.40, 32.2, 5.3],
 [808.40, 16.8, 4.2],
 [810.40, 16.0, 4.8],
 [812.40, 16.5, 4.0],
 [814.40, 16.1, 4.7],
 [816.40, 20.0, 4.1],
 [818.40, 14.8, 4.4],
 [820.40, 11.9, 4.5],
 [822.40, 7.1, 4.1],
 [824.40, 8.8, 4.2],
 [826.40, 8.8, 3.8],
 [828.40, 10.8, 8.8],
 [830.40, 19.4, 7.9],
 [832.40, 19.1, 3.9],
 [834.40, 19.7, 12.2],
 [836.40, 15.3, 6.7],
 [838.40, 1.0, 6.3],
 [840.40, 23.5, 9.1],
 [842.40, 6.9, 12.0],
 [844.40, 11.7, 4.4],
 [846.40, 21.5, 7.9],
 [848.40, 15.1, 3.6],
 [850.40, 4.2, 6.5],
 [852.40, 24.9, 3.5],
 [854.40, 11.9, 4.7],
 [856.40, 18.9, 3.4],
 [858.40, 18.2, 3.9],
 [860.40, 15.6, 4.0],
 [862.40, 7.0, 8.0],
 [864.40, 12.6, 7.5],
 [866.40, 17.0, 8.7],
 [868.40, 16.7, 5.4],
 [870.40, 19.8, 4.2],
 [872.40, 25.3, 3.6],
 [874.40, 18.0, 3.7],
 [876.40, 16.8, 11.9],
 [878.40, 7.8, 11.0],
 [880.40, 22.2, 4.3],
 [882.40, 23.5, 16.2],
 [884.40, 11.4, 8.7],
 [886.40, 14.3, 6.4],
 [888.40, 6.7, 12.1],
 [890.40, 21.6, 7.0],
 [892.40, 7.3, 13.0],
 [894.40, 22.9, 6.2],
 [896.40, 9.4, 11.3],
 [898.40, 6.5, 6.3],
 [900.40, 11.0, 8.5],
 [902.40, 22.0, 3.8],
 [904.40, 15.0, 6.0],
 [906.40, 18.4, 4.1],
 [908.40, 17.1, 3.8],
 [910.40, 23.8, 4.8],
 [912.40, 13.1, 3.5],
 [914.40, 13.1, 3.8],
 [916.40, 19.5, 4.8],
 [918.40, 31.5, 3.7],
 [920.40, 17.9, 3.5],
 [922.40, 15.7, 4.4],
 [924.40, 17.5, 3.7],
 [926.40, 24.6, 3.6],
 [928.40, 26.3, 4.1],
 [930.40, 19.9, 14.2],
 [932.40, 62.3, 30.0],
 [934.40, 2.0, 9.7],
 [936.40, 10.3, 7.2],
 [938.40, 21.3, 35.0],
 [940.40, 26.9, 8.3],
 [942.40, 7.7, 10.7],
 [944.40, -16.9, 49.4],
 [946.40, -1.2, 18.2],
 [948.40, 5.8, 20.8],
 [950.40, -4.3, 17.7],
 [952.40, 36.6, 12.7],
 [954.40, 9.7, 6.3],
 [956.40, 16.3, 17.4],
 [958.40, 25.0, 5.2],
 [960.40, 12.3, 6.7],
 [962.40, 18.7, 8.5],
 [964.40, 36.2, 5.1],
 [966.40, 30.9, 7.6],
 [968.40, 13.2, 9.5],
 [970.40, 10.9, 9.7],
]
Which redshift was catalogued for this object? 0.50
